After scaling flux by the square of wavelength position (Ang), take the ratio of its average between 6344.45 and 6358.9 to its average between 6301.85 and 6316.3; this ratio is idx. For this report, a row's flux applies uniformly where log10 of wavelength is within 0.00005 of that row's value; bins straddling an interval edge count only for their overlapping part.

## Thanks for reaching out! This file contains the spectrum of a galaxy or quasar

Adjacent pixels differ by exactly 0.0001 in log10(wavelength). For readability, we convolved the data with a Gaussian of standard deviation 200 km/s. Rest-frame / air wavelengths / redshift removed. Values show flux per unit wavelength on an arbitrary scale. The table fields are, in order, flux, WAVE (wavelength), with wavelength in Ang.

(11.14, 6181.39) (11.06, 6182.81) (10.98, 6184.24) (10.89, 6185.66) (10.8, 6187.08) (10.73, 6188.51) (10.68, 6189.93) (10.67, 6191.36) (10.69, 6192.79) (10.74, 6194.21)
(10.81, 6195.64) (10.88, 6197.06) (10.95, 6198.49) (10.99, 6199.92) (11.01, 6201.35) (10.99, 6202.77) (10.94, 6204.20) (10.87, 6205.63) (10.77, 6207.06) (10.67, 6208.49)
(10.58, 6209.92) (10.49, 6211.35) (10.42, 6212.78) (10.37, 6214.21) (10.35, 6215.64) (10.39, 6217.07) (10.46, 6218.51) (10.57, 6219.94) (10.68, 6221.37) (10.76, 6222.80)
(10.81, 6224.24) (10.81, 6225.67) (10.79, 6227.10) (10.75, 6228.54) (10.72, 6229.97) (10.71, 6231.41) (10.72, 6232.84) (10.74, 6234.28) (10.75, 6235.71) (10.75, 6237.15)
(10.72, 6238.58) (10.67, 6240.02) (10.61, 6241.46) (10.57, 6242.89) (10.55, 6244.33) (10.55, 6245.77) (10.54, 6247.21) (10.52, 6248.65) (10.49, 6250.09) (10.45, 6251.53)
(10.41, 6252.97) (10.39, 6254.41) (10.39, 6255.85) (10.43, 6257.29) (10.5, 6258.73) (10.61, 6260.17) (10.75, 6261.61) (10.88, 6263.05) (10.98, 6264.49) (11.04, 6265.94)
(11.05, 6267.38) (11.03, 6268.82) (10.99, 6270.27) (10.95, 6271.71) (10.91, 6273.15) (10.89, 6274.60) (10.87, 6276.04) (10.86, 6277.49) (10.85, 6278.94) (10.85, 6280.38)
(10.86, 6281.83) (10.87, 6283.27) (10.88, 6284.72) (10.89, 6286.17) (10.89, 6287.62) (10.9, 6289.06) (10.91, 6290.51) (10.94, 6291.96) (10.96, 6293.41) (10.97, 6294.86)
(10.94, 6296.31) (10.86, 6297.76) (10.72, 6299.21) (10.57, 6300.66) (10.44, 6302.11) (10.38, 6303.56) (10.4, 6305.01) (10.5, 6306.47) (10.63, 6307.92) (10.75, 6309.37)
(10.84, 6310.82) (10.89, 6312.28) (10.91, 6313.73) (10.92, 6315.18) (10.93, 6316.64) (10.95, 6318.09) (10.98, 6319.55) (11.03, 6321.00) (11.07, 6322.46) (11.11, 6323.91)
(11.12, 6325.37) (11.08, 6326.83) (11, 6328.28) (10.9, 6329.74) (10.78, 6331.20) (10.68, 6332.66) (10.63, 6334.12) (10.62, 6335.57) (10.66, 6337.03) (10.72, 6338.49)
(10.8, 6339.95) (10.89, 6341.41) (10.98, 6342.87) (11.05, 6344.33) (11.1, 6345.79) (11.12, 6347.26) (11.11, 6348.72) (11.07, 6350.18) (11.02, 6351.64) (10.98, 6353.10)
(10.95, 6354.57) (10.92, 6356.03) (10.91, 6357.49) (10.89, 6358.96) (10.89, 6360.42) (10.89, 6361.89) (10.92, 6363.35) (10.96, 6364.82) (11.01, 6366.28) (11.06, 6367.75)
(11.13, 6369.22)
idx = 1.0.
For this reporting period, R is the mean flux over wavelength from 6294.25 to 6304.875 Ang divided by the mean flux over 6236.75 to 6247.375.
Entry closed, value 1.01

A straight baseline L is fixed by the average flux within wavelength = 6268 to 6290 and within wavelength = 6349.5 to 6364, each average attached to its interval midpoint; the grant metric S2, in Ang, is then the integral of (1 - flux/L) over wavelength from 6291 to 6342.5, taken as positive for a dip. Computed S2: 0.5 Ang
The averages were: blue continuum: 10.9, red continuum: 10.9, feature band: 10.8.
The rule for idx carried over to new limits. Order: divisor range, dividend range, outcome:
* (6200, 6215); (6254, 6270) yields 1.02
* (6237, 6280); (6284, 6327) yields 1.03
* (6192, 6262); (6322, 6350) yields 1.06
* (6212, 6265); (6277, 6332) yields 1.04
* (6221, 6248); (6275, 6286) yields 1.03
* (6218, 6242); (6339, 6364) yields 1.06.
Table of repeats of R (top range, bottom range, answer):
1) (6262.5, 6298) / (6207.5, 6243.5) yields 1.03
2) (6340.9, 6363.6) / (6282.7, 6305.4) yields 1.02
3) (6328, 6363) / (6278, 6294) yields 1.00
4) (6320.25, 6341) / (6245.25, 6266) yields 1.03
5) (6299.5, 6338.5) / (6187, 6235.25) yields 1.01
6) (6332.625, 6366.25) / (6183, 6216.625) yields 1.01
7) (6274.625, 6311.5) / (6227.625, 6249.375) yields 1.01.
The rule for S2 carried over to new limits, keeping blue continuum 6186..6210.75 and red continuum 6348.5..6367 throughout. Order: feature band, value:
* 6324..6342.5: 0.2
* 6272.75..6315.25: 0.4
